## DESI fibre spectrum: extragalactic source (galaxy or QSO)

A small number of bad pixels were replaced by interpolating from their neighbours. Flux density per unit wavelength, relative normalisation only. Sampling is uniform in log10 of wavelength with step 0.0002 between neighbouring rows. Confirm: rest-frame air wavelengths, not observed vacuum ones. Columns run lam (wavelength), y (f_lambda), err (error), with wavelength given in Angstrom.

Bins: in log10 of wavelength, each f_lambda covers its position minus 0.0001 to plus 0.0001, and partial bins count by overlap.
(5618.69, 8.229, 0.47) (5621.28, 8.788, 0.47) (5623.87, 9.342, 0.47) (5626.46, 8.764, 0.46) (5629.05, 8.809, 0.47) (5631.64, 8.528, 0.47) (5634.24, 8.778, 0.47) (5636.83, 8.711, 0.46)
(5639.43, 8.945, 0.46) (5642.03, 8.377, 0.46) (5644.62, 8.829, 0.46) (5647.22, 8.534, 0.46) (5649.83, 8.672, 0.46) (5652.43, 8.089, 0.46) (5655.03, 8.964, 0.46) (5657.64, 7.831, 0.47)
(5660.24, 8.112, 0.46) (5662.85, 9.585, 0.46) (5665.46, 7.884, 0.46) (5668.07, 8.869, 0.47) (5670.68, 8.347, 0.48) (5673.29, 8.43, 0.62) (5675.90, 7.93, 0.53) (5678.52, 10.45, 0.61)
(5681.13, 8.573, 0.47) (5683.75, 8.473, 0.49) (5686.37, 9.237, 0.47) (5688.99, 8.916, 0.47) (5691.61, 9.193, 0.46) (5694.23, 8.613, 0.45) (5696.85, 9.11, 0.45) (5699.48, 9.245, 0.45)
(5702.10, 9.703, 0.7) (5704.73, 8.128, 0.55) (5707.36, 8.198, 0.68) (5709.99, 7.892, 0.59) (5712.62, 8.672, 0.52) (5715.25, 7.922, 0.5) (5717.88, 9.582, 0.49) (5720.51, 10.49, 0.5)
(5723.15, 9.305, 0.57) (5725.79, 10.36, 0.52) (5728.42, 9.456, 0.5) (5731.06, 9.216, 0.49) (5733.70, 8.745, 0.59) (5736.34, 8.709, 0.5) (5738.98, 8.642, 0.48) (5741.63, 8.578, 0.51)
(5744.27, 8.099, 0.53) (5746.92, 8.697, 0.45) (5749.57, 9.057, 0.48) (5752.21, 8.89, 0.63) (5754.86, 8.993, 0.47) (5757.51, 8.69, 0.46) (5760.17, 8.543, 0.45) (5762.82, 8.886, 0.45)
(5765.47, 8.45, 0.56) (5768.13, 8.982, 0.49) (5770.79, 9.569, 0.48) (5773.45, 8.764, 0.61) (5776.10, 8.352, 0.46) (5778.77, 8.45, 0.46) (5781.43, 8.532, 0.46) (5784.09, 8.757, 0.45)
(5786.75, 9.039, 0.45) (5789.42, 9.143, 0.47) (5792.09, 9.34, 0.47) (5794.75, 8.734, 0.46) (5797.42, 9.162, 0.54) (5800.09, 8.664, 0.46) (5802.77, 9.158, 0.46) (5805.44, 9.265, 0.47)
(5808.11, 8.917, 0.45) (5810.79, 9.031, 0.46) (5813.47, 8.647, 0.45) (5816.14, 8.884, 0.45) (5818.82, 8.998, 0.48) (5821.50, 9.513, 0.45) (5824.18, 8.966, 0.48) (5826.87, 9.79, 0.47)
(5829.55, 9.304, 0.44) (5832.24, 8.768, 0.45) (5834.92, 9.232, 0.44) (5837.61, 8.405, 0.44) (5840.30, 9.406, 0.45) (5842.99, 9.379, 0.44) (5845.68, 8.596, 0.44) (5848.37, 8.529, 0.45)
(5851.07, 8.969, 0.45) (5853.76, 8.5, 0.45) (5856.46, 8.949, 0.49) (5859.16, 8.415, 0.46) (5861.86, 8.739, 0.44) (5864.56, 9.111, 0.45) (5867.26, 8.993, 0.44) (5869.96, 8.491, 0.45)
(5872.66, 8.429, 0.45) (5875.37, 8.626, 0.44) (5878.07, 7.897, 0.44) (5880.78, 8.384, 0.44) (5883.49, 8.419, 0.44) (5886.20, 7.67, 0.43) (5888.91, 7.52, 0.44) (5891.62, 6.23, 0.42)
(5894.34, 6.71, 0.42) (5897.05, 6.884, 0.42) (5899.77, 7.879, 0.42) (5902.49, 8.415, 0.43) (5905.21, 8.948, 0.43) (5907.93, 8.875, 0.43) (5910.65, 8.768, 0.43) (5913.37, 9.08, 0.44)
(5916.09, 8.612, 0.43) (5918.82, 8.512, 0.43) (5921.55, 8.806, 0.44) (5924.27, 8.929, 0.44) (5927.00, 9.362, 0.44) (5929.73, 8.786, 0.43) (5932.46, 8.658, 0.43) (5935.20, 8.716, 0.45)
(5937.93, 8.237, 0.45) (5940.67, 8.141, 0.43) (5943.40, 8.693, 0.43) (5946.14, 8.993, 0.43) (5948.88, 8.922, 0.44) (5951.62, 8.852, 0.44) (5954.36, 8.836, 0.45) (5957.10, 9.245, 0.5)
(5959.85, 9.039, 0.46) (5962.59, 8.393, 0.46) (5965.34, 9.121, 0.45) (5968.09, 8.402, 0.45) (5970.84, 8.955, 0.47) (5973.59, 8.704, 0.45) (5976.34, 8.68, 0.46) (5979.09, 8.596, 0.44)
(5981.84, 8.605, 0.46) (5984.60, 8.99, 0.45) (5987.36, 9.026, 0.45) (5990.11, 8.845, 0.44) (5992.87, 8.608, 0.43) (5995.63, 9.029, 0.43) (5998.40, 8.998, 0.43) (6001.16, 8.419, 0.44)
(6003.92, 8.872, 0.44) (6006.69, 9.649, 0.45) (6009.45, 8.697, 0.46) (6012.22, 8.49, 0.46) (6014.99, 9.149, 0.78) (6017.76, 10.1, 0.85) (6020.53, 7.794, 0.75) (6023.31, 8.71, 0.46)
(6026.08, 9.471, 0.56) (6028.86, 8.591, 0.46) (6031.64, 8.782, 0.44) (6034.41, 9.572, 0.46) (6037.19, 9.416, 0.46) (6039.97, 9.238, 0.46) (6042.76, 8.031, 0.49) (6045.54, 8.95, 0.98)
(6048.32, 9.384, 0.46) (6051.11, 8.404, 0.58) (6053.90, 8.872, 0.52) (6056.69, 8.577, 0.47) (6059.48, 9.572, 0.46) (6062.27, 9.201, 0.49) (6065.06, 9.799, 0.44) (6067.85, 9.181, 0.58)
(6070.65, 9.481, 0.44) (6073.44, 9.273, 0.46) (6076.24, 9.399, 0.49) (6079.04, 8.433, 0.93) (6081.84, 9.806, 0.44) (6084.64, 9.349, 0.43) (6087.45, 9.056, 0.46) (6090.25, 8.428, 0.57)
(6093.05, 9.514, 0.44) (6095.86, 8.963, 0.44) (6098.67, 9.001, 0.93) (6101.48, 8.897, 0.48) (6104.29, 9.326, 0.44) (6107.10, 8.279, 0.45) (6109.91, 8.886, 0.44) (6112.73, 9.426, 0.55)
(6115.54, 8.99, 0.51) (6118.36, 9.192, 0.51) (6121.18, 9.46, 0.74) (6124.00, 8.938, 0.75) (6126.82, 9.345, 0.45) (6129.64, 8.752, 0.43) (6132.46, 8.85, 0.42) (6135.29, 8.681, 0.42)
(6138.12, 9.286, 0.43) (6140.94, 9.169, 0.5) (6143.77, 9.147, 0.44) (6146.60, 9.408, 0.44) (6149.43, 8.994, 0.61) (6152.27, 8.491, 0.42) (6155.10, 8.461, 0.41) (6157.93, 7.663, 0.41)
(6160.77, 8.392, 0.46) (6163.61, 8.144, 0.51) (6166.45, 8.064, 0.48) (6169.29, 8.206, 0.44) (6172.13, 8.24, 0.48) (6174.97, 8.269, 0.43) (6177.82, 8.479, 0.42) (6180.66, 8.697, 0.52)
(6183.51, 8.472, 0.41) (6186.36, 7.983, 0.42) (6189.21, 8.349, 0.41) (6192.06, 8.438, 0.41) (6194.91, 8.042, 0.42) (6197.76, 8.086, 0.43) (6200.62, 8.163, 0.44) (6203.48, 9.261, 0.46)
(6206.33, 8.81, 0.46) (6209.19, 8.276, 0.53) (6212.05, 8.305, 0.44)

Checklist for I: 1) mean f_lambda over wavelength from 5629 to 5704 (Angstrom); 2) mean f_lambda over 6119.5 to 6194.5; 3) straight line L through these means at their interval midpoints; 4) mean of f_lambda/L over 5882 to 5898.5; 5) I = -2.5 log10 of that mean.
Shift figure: 0.20 mag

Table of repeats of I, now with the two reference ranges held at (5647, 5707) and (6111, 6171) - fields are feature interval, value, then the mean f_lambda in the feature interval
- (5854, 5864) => 0.01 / 8.7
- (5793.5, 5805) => -0.02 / 8.95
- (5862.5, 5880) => 0.02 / 8.59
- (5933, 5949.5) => 0.02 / 8.6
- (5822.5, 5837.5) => -0.05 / 9.15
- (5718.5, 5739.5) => -0.08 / 9.4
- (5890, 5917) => 0.10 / 8.03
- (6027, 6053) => -0.02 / 8.94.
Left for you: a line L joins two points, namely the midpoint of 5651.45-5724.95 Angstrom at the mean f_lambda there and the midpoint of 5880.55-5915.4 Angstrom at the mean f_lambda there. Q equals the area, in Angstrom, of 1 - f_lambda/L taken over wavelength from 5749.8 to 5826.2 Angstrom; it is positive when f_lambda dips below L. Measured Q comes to -4.6 Angstrom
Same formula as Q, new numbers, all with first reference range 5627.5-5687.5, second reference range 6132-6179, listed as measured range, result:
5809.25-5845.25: -1.93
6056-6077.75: -1.87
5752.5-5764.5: -0.20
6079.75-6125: -2.64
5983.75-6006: -0.70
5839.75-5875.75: -0.69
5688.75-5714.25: -0.31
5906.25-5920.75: -0.27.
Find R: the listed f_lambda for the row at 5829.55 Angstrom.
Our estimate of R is 9.304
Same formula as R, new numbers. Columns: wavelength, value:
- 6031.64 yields 8.782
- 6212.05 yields 8.305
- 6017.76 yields 10.1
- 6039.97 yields 9.238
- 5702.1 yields 9.703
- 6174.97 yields 8.269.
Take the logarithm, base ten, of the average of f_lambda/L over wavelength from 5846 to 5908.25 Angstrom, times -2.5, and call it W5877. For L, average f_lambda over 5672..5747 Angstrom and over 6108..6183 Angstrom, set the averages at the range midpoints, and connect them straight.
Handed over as 0.08 mag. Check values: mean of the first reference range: 8.92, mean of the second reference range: 8.75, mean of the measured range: 8.24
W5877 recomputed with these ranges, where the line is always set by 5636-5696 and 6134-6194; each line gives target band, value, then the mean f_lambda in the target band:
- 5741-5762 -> -0.006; 8.7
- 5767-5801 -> -0.030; 8.89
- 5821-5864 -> -0.041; 8.96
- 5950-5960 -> -0.049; 8.98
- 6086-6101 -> -0.055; 8.98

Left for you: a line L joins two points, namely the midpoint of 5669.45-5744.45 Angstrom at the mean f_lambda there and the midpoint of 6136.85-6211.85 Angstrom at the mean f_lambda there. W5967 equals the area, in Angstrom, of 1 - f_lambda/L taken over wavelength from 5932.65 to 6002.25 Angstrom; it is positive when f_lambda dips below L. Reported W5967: -0.6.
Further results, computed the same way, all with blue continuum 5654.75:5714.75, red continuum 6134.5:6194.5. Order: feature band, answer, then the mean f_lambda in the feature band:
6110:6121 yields -0.9 Angstrom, 9.19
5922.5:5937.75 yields -0.4 Angstrom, 8.84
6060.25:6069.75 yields -1.0 Angstrom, 9.41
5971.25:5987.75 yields -0.3 Angstrom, 8.76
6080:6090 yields -0.8 Angstrom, 9.25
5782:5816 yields -1.3 Angstrom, 8.98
